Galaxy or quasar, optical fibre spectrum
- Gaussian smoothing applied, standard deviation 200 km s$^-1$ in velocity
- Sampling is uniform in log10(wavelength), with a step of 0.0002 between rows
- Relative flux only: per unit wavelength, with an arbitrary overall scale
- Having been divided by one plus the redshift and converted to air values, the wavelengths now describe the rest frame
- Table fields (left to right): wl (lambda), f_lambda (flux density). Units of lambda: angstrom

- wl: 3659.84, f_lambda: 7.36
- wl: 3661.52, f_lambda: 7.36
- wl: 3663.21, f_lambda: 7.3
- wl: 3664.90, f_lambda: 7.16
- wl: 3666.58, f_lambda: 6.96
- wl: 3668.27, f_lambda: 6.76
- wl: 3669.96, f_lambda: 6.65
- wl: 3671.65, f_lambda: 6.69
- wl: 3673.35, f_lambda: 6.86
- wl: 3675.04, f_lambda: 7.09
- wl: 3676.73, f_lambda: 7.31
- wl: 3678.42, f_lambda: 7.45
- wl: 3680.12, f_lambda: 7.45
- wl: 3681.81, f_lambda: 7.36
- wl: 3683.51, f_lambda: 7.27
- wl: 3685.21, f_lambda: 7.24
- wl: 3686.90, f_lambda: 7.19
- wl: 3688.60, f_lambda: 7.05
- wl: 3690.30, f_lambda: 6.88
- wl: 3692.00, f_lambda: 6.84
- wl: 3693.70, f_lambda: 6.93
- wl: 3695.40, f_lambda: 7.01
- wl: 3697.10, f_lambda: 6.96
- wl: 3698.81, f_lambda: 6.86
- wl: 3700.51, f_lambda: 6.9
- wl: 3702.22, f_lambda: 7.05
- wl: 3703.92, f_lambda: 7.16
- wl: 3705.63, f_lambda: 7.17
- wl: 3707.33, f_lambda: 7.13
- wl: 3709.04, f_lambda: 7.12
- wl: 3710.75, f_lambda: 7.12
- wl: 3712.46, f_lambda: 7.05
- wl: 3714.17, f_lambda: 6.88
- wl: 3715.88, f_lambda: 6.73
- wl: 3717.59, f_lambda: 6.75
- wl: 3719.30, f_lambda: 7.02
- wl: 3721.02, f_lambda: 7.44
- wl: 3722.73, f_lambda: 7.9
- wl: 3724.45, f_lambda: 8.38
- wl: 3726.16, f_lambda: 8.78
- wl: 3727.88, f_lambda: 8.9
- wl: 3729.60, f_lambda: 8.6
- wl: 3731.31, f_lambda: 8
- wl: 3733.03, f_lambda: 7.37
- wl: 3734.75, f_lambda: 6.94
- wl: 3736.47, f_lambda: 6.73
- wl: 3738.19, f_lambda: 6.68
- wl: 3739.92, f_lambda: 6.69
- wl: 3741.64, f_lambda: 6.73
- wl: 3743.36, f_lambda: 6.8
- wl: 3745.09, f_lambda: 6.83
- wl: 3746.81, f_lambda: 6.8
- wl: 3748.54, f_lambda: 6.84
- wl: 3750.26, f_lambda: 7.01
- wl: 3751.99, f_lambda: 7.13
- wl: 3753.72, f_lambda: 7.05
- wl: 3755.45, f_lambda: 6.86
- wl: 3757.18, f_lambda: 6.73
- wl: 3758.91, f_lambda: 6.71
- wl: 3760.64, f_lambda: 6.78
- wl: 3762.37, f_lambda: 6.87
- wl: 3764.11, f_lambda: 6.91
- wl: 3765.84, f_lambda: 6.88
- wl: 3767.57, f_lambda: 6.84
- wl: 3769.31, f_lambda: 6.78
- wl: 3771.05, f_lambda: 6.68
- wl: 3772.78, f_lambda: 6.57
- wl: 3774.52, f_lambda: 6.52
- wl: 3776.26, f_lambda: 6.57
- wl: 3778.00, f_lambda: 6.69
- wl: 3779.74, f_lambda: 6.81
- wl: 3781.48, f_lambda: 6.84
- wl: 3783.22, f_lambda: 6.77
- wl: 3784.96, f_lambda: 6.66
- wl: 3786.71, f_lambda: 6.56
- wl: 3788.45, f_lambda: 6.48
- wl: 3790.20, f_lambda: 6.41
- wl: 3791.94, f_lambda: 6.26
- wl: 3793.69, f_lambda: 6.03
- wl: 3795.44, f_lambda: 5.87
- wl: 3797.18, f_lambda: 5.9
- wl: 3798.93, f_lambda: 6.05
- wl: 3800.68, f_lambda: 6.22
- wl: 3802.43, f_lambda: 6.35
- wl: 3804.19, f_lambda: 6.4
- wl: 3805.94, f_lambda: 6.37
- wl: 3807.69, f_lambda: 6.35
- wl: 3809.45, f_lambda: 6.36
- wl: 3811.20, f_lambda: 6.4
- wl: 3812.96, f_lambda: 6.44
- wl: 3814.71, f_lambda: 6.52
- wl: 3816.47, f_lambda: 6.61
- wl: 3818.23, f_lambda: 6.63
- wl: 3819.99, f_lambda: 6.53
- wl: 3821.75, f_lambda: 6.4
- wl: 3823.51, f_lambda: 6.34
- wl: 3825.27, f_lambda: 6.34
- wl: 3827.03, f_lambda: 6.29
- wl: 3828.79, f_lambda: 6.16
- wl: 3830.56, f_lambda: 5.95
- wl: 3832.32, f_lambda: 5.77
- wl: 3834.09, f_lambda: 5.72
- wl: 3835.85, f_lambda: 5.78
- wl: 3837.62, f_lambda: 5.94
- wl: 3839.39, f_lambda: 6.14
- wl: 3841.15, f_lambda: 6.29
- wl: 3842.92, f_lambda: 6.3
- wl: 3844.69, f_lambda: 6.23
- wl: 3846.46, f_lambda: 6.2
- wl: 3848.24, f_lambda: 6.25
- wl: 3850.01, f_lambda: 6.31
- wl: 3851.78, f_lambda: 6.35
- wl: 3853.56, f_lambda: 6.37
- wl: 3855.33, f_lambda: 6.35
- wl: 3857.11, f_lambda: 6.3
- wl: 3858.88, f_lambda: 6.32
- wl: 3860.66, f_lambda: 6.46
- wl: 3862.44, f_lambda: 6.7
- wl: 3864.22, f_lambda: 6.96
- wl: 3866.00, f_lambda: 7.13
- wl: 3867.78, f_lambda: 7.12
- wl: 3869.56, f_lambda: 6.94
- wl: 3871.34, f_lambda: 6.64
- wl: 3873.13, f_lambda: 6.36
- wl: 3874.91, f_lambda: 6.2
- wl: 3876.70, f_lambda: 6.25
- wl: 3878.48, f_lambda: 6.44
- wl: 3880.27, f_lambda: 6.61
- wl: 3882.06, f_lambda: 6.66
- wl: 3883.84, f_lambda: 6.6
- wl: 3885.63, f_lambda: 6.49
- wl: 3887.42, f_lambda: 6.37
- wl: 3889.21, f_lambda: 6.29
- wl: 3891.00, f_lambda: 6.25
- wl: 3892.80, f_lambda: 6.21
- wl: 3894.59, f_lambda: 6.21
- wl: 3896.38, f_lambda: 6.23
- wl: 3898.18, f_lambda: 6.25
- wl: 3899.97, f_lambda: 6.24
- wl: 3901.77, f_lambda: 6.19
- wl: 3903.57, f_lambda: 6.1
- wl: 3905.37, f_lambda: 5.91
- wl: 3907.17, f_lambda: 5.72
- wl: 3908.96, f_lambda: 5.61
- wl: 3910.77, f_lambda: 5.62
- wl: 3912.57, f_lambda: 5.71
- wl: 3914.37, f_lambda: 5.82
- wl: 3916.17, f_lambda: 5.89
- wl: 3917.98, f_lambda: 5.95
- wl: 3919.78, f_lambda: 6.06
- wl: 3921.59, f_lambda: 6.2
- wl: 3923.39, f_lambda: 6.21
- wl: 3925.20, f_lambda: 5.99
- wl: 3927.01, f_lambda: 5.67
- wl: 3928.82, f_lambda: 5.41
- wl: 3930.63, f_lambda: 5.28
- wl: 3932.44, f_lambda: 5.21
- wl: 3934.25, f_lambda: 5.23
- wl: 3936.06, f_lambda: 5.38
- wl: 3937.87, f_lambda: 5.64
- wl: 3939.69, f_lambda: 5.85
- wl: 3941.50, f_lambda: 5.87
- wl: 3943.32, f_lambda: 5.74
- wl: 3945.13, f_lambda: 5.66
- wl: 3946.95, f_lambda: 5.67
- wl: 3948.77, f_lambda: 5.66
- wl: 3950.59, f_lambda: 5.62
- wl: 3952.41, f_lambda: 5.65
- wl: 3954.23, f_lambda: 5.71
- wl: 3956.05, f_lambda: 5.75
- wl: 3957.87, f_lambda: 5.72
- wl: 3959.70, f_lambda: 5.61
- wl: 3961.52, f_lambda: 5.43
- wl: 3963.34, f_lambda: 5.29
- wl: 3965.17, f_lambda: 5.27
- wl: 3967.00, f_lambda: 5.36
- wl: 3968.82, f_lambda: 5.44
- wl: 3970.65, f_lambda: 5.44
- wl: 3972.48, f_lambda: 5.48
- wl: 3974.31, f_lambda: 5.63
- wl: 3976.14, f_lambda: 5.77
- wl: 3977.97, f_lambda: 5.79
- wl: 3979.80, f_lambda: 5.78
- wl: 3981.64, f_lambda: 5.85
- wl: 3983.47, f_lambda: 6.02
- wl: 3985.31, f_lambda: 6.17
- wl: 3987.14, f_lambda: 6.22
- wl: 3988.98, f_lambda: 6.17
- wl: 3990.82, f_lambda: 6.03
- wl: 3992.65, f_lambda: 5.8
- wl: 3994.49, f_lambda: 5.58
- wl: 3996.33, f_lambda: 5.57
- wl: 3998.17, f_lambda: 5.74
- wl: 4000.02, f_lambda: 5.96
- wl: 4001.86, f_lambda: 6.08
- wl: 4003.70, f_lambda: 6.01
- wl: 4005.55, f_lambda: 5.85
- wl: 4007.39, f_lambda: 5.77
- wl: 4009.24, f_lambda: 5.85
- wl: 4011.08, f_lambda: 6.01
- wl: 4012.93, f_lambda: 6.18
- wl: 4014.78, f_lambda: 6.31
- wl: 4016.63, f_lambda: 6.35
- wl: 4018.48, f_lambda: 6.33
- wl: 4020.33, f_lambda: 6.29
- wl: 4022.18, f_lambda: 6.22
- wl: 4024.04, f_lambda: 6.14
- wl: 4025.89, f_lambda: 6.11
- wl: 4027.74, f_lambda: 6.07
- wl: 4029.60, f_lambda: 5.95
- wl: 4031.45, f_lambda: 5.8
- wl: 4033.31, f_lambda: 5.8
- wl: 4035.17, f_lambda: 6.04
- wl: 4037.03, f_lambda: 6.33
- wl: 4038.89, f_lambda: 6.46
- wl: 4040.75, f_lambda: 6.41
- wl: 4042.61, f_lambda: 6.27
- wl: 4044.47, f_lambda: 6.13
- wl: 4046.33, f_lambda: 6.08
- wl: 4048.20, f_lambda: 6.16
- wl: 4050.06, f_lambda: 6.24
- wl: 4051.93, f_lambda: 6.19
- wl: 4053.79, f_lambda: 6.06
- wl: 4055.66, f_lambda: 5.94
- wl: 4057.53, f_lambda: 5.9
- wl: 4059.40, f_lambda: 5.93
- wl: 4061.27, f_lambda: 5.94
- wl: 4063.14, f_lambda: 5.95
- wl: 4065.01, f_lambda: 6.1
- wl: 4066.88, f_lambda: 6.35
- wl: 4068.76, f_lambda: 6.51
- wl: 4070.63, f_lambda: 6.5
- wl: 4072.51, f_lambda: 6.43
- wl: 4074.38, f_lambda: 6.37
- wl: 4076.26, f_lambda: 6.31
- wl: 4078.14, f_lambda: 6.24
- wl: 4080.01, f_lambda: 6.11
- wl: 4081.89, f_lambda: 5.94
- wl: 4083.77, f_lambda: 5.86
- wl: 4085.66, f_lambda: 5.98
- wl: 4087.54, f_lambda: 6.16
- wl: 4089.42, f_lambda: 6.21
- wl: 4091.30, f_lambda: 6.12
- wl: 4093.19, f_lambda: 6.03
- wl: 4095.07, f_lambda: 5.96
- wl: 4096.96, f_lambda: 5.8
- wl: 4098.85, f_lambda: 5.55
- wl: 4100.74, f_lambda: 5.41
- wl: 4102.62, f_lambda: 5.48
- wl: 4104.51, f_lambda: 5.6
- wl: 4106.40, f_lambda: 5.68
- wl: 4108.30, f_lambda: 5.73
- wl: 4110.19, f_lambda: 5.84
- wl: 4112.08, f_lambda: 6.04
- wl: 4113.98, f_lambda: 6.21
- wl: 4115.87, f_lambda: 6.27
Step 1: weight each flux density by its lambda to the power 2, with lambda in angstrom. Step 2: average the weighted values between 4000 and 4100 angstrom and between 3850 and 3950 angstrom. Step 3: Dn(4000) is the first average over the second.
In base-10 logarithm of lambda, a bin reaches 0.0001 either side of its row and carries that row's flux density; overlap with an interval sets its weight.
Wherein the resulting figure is 1.08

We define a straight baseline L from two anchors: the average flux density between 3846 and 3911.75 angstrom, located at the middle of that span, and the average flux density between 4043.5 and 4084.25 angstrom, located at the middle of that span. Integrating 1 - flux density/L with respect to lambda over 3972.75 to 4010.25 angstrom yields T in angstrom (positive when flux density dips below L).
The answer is 2.1 angstrom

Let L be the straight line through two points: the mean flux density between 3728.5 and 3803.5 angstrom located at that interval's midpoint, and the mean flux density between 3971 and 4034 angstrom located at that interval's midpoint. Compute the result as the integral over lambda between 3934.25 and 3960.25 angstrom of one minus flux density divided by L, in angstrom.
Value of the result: 2.0 angstrom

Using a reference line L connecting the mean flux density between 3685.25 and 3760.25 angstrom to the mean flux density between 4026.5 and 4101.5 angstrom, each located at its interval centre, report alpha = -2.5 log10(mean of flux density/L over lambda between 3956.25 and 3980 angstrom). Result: 0.155 mag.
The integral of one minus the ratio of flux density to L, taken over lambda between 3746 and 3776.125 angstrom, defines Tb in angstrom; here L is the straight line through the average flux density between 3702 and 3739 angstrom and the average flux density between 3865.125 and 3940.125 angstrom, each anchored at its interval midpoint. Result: 1.3 angstrom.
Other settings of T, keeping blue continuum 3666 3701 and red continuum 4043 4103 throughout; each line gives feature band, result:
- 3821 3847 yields 2.1 angstrom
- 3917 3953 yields 4.0 angstrom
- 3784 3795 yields 0.6 angstrom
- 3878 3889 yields 0.0 angstrom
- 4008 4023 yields 0.1 angstrom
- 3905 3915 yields 1.2 angstrom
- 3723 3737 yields -2.2 angstrom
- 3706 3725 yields -0.7 angstrom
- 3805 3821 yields 0.6 angstrom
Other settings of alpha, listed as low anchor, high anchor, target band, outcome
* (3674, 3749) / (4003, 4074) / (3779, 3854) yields 0.09 mag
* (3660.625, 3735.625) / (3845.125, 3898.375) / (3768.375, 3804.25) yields 0.07 mag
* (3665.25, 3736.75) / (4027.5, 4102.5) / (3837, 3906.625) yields 0.05 mag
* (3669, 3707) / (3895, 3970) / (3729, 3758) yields -0.04 mag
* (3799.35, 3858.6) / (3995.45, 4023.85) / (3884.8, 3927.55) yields 0.02 mag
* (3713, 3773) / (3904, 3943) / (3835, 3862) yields 0.01 mag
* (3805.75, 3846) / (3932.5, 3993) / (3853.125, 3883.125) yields -0.09 mag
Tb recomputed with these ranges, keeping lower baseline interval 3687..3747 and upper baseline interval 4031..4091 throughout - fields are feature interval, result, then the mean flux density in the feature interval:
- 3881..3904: 1.20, 6.32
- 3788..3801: 1.55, 6.14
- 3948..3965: 2.32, 5.59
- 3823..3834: 1.22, 6.1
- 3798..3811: 1.19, 6.3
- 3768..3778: 0.57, 6.64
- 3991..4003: 1.02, 5.81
